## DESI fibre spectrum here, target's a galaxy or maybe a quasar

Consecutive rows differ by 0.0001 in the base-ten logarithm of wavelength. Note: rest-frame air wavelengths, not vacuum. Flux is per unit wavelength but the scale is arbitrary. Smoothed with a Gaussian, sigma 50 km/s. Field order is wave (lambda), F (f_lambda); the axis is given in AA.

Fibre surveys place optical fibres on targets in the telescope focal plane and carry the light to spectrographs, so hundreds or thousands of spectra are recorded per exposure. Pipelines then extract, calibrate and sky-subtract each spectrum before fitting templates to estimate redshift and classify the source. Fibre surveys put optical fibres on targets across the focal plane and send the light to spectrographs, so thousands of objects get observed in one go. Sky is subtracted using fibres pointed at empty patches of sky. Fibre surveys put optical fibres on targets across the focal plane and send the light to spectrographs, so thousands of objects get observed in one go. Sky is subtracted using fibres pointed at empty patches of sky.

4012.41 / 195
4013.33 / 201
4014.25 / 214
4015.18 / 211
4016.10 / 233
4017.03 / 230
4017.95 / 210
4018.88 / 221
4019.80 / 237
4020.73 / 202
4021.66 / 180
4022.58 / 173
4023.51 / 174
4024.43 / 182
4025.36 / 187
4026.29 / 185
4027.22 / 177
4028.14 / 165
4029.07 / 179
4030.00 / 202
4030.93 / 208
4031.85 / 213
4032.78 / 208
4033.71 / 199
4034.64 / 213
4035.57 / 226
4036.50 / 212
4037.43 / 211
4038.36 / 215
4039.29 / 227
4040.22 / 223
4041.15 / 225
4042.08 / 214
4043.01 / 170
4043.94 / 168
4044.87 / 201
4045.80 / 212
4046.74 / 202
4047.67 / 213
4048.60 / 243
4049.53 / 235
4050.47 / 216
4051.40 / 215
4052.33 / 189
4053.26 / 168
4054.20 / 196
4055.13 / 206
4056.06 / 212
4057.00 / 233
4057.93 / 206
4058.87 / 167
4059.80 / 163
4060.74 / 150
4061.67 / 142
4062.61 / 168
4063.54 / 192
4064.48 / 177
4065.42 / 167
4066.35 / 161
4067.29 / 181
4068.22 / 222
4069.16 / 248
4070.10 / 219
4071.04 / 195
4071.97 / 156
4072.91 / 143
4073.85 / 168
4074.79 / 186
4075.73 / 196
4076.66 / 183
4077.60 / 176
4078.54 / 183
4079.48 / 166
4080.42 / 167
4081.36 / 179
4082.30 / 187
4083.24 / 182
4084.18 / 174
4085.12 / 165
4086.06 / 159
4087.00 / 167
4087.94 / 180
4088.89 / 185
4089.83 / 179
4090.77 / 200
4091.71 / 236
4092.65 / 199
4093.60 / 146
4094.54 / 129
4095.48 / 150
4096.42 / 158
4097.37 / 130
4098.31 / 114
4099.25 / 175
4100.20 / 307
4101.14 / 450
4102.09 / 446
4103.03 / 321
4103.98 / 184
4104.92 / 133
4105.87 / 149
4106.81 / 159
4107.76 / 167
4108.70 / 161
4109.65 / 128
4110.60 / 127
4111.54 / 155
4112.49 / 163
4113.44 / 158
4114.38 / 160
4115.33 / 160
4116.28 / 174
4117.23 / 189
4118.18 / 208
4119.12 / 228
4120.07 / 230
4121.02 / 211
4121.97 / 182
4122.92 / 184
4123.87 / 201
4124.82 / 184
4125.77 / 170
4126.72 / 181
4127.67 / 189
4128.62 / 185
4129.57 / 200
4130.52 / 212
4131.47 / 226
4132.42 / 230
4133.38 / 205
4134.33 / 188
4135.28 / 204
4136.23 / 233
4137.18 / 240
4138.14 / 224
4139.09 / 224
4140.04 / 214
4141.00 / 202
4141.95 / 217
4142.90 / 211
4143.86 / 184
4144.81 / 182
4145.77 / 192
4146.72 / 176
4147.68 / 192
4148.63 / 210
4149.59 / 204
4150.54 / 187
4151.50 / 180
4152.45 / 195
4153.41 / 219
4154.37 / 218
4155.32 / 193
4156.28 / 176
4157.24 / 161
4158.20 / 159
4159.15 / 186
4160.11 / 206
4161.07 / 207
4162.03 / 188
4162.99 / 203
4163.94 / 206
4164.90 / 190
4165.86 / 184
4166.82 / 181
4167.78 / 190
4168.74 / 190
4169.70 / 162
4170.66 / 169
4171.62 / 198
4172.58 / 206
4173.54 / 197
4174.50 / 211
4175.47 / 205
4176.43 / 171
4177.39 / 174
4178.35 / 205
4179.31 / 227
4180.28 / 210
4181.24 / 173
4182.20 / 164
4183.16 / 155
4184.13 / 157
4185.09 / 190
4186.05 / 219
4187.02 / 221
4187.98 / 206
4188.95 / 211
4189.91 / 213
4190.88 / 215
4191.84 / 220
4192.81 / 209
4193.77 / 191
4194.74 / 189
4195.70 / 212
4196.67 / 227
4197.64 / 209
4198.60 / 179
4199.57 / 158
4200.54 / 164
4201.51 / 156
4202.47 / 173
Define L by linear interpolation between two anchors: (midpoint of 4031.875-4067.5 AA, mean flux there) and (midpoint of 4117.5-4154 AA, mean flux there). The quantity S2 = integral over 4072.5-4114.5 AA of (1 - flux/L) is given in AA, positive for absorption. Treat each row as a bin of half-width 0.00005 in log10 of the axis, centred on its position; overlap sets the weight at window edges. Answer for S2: 3.2 AA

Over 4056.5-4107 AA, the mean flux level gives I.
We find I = 190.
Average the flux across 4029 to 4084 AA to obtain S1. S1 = 195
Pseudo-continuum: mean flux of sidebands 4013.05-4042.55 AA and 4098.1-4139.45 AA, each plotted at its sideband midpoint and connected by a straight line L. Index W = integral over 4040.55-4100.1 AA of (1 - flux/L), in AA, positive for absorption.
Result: 5.6 AA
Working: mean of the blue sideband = 205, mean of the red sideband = 203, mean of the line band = 185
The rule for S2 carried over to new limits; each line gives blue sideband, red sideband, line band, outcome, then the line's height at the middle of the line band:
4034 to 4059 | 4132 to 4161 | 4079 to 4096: 2.5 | 205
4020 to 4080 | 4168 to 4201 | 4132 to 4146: -1.2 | 194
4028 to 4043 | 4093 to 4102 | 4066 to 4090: 3.0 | 207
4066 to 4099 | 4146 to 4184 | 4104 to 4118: 1.8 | 181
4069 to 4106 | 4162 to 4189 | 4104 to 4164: 0.8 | 193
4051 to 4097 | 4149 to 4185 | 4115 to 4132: -0.9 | 185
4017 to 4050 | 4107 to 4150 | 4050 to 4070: 1.0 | 200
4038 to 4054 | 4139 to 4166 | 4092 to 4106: -0.9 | 201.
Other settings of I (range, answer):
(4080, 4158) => 194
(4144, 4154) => 194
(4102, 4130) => 186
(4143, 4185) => 190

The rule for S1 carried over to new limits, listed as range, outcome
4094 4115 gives 192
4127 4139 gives 211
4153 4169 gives 191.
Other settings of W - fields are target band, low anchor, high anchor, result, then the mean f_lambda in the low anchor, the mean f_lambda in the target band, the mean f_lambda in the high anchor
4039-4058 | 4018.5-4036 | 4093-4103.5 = -0.2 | 196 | 208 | 229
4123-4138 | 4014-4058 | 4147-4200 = -0.4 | 205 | 203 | 194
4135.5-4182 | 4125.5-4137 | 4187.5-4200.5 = 1.5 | 204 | 196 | 202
